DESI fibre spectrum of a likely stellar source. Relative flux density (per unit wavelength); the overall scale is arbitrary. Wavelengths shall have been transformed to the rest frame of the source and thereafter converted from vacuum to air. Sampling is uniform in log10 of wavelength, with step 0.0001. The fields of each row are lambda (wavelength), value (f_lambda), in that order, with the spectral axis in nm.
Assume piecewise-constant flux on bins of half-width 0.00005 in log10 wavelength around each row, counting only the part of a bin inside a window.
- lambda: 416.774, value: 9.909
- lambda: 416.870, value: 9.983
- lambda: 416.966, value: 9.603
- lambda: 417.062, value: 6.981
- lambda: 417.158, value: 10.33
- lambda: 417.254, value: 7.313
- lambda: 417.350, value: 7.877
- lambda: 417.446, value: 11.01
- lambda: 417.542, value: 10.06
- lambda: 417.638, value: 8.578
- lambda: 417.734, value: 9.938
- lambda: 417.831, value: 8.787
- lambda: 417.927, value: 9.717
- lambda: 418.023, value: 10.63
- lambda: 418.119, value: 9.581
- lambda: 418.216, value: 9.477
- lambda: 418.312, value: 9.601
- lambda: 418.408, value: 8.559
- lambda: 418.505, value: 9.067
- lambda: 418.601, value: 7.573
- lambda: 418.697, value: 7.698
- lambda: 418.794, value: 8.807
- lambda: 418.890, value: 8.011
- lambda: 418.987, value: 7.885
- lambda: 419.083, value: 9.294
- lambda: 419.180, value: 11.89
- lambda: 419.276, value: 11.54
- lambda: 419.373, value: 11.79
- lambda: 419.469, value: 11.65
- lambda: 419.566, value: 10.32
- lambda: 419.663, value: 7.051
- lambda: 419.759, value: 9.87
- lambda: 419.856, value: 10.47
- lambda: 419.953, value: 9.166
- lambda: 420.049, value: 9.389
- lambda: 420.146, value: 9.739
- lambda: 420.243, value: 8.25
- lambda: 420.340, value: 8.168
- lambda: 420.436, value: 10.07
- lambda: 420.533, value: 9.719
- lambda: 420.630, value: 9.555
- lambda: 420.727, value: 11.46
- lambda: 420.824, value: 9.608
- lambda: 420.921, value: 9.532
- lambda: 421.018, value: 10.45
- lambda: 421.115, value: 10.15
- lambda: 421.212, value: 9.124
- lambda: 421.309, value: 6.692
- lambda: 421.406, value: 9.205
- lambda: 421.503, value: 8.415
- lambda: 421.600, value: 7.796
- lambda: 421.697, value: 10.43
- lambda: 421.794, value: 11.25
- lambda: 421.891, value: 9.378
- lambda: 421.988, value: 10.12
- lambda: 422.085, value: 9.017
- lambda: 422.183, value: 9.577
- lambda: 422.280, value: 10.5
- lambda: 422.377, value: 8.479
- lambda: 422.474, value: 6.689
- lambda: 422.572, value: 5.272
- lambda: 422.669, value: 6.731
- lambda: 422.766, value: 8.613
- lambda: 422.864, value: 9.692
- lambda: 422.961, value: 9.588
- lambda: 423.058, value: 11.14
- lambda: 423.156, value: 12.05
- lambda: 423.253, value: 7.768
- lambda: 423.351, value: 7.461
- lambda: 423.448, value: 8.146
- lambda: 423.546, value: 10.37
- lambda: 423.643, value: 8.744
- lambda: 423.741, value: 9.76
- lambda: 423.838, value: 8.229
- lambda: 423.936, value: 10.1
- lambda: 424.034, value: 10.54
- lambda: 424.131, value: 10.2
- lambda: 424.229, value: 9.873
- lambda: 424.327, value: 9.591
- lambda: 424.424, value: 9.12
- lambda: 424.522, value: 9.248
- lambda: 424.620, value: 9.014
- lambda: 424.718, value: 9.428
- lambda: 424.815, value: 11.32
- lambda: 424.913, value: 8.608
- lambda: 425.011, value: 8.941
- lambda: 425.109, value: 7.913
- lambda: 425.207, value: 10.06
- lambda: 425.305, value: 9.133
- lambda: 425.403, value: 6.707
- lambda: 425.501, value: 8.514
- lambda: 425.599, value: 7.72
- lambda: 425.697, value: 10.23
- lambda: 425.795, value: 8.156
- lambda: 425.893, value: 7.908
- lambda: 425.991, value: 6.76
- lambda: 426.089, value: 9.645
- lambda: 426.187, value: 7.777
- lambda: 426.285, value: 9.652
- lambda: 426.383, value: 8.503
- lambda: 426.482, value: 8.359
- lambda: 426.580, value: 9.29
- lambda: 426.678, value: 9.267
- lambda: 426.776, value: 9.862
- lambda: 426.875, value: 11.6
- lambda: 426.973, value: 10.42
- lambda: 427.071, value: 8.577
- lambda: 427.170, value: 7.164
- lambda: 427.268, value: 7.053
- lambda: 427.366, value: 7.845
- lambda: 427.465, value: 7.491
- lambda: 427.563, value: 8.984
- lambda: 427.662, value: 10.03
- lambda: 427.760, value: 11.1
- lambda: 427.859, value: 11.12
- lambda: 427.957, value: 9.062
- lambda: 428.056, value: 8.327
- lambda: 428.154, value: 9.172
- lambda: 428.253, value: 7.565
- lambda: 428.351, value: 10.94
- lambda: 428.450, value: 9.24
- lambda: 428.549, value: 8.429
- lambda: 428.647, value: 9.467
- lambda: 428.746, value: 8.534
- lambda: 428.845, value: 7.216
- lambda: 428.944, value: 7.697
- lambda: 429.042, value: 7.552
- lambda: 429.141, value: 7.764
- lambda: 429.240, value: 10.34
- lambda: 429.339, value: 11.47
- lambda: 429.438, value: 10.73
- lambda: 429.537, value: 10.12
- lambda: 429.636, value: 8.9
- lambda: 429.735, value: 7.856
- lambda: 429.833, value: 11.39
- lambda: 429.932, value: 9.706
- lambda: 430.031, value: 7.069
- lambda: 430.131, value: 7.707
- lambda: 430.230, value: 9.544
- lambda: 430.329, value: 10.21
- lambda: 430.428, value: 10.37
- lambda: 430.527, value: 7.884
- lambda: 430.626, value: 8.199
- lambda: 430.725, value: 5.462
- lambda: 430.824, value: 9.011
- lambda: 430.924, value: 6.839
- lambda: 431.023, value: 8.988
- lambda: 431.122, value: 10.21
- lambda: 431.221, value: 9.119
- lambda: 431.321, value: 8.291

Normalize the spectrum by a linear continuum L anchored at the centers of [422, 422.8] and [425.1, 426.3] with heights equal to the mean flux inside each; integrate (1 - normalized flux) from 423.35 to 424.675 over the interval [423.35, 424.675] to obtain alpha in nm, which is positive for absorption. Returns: -0.17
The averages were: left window 8.19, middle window 9.38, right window 8.46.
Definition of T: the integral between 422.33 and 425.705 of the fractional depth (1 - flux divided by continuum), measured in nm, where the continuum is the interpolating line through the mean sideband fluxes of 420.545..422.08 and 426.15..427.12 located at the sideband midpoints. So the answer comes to 0.16 nm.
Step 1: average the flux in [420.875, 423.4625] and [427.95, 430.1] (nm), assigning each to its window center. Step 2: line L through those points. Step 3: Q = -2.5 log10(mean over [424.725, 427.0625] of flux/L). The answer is 0.00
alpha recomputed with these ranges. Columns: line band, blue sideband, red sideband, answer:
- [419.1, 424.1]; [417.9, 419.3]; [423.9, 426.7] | -0.16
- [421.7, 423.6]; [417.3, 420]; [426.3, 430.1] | 0.05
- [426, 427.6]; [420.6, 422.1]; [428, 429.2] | 0.00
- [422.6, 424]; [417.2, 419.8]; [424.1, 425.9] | 0.00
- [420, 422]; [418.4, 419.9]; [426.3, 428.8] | -0.01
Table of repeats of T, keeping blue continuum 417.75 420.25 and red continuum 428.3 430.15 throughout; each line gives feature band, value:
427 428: 0.03 nm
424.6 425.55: 0.03 nm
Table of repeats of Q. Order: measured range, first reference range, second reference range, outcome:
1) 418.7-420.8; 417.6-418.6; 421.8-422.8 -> -0.08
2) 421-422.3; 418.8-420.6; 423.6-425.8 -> 0.01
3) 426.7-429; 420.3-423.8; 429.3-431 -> 0.00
